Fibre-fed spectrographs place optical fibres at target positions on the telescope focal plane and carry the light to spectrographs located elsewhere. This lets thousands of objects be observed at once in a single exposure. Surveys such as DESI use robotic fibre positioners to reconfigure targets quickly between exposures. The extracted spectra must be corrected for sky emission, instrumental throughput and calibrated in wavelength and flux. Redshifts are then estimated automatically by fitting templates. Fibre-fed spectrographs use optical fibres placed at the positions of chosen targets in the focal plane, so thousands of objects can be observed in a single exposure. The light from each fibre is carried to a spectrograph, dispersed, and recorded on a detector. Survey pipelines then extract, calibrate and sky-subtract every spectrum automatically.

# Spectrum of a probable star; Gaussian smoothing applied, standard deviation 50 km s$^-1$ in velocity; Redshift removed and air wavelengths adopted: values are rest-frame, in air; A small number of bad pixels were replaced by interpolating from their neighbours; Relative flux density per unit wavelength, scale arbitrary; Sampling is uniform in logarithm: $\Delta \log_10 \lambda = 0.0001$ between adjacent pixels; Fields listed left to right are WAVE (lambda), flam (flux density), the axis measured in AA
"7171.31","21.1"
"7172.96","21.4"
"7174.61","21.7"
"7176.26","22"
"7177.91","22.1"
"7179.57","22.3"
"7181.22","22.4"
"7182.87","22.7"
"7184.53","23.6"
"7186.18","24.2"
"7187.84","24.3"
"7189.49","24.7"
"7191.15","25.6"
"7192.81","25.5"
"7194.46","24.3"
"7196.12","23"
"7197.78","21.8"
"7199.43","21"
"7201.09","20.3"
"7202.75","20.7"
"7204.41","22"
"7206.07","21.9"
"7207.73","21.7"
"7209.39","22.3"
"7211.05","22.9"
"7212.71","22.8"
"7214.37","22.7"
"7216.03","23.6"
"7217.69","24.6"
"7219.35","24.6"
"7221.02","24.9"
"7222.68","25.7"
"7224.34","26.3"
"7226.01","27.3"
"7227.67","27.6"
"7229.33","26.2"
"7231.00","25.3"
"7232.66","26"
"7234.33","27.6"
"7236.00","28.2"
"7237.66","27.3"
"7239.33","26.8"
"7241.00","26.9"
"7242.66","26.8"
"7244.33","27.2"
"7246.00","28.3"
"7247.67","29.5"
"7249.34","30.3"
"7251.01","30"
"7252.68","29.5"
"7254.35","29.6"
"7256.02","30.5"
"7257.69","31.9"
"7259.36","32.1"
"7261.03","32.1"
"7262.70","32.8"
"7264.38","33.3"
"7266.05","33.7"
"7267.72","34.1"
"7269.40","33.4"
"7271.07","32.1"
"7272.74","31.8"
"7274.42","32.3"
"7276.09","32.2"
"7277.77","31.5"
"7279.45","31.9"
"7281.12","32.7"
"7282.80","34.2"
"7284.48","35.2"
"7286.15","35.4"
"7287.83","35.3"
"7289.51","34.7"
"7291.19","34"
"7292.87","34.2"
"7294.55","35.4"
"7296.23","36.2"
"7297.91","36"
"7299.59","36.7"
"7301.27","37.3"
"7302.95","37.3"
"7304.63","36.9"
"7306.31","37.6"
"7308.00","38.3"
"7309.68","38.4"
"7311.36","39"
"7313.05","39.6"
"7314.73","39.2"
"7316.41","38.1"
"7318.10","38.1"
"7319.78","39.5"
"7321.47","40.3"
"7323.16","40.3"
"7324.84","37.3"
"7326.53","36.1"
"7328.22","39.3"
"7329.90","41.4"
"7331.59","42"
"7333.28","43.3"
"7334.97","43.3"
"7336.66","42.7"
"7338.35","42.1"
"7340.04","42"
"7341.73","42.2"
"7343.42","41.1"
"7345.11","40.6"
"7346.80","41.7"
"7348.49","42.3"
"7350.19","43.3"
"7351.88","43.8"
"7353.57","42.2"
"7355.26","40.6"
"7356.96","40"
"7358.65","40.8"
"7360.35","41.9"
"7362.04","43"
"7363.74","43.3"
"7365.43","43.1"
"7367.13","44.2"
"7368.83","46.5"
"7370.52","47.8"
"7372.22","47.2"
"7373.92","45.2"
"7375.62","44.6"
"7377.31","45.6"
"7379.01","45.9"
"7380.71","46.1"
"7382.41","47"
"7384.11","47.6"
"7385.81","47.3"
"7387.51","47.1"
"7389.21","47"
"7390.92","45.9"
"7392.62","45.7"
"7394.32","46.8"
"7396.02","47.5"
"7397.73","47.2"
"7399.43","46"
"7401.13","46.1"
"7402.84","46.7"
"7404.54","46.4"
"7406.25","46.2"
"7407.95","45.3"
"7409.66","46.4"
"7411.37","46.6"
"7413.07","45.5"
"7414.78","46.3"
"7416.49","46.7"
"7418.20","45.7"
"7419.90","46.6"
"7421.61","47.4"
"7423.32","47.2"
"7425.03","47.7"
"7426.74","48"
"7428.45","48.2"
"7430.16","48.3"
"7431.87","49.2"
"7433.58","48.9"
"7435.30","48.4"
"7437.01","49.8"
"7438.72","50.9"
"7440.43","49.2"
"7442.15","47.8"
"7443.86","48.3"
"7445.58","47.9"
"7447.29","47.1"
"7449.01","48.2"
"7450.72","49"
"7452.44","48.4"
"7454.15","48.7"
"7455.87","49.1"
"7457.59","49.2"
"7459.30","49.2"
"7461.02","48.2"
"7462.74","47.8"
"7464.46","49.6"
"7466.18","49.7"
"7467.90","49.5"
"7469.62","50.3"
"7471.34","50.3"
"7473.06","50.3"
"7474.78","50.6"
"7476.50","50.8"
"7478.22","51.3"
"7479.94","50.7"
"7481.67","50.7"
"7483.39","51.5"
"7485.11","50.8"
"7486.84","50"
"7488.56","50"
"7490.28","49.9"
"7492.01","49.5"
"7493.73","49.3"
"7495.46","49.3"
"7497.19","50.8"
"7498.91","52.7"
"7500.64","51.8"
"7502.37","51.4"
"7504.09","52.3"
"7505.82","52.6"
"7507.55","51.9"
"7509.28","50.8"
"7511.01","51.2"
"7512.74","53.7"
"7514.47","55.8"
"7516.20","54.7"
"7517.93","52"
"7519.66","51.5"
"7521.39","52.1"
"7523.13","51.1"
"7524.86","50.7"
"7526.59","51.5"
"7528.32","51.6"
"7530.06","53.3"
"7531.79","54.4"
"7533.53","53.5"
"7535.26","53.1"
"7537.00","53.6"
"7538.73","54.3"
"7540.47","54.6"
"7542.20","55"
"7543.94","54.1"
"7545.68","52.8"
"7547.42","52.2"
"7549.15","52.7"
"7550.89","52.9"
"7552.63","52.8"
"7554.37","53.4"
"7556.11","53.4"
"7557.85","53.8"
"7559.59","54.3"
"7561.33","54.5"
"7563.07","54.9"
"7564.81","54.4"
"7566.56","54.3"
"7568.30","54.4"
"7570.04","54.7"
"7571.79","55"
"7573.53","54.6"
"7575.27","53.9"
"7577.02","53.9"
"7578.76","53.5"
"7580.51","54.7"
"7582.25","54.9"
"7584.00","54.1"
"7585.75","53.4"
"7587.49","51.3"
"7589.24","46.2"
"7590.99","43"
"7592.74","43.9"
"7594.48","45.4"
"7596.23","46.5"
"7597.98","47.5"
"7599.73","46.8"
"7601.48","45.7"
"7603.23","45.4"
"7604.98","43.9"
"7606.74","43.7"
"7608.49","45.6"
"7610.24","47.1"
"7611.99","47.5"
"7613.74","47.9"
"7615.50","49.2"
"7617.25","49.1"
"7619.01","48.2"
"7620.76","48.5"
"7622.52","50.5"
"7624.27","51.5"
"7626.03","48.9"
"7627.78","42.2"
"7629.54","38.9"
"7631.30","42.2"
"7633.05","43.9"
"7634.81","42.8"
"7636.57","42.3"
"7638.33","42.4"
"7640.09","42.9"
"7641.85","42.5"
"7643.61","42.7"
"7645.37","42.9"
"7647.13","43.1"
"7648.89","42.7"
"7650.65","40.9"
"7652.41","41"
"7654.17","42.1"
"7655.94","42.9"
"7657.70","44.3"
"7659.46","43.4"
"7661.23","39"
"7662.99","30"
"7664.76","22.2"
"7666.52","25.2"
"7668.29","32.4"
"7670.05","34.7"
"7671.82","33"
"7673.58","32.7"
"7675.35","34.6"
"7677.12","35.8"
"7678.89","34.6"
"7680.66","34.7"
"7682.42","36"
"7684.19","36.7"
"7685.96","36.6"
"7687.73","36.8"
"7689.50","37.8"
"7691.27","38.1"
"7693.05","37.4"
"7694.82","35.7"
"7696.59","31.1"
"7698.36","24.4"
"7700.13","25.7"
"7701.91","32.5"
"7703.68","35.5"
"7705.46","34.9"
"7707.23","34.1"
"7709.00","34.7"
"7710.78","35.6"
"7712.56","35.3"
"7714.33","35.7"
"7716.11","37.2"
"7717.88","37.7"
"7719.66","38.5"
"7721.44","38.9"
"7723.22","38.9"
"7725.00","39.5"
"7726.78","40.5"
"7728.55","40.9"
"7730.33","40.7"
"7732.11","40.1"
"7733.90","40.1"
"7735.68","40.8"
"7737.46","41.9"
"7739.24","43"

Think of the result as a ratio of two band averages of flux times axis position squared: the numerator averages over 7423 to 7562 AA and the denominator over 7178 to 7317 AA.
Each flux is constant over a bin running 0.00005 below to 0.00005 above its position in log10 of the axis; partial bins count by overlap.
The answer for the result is 1.85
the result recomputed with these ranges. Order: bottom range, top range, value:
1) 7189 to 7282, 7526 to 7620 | 2.05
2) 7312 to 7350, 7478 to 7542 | 1.34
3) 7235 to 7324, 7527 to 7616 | 1.65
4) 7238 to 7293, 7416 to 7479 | 1.62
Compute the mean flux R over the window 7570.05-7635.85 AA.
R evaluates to 48.2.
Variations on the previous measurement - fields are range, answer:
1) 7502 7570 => 53.2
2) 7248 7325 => 34.8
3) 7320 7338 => 40.6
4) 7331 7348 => 42.1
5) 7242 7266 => 30.4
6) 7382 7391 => 47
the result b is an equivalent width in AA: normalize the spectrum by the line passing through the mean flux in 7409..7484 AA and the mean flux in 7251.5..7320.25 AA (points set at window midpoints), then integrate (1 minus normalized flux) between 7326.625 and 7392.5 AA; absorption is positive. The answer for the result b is -4.07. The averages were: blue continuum 34.7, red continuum 48.7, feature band 43.7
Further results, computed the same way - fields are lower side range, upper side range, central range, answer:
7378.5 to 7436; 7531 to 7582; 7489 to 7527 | 0.0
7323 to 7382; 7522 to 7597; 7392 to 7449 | -1.7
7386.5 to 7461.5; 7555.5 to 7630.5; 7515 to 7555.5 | -3.3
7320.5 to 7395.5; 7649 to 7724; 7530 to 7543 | -5.0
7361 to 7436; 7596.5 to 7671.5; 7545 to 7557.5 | -2.5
